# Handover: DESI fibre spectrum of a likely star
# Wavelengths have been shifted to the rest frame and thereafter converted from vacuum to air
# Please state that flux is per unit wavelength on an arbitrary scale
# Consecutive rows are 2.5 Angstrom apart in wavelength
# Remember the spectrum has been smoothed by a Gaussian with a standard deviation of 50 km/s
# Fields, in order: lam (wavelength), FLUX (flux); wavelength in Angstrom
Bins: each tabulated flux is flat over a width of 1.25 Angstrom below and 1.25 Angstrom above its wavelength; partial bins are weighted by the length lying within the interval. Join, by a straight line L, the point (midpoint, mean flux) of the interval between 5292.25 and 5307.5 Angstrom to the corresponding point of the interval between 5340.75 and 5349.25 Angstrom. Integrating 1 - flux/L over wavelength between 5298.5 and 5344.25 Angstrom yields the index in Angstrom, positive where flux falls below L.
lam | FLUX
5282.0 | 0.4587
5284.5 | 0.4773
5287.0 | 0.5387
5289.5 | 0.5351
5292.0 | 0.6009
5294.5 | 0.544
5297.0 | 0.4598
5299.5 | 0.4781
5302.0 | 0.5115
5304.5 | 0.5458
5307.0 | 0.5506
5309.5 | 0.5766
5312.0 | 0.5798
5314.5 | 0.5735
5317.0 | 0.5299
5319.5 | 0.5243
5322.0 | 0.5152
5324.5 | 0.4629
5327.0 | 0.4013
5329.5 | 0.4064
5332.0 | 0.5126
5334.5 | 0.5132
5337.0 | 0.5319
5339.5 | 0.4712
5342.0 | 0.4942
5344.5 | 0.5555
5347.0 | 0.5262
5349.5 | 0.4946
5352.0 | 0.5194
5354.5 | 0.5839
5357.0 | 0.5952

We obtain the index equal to 0.8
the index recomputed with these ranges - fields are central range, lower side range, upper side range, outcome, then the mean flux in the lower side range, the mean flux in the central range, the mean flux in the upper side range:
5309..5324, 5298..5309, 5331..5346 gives -0.70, 0.524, 0.544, 0.513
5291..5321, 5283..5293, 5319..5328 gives -2.13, 0.534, 0.539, 0.474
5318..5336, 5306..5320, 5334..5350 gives 1.95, 0.558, 0.478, 0.513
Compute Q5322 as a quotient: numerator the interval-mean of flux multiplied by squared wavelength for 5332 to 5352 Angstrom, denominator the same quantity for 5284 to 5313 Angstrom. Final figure 1.0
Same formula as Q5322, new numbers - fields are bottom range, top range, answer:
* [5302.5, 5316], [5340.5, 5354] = 0.94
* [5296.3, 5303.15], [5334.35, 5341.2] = 1.05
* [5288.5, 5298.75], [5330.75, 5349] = 0.98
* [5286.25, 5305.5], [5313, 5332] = 0.94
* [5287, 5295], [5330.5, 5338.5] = 0.94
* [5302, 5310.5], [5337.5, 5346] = 0.94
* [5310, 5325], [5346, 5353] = 0.97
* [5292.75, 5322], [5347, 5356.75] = 1.02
